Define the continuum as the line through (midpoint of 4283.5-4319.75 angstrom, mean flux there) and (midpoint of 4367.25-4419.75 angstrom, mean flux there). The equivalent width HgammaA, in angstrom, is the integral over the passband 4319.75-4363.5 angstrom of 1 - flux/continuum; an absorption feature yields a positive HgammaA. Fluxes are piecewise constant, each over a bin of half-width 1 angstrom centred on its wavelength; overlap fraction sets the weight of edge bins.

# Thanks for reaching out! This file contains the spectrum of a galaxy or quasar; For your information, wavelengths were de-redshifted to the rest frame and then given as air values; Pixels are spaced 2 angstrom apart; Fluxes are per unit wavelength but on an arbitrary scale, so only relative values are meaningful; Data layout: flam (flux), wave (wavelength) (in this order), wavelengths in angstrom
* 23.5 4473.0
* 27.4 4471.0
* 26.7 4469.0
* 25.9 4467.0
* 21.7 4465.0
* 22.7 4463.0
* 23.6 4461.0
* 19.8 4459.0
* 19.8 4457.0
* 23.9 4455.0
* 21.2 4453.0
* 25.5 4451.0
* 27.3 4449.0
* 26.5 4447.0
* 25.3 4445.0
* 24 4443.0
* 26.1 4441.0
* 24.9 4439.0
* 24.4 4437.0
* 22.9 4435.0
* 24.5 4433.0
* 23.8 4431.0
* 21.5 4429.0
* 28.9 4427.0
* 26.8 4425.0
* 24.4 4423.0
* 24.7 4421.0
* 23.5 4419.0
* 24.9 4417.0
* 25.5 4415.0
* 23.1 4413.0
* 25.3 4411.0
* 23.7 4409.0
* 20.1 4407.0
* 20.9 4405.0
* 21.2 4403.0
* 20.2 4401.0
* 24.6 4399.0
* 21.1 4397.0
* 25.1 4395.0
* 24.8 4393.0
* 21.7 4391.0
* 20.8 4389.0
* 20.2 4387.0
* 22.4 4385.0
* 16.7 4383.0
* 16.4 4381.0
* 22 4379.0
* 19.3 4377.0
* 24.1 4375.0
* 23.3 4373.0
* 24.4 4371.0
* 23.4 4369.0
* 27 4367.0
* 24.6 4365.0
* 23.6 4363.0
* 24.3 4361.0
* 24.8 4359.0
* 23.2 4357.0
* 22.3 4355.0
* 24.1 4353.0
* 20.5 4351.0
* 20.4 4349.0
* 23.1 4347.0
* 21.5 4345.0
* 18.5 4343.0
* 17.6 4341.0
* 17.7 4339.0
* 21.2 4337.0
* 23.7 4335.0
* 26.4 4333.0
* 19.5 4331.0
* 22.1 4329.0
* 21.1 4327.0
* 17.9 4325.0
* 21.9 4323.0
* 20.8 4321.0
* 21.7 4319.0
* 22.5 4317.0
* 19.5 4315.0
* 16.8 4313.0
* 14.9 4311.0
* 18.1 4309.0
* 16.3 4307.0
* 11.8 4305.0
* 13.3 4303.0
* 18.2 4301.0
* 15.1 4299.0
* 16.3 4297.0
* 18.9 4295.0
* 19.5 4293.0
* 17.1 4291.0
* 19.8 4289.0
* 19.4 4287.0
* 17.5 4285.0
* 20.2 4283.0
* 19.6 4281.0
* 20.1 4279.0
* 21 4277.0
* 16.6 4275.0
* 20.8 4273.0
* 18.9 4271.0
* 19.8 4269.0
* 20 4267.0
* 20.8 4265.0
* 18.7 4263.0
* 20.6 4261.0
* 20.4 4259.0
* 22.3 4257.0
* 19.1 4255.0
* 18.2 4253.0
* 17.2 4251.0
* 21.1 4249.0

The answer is -4.4 angstrom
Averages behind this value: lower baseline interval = 17.6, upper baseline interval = 22.3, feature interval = 21.6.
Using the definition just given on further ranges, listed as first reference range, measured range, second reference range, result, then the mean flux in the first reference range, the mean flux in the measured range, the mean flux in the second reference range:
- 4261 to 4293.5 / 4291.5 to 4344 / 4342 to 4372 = 5.94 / 19.4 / 18.9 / 23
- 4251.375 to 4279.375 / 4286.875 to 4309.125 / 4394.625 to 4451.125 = 4.09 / 19.7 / 16.8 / 24.1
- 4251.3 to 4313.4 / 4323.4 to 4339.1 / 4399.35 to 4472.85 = -0.98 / 18.4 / 21.4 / 24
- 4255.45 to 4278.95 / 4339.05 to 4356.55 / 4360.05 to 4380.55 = 1.37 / 20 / 20.9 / 23.4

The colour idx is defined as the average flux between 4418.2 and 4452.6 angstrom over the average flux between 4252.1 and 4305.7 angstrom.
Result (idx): 1.33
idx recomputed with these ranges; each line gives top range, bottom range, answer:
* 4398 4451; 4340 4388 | 1.10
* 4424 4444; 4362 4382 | 1.09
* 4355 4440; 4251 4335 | 1.21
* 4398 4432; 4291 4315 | 1.44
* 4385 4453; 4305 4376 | 1.11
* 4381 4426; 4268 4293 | 1.18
